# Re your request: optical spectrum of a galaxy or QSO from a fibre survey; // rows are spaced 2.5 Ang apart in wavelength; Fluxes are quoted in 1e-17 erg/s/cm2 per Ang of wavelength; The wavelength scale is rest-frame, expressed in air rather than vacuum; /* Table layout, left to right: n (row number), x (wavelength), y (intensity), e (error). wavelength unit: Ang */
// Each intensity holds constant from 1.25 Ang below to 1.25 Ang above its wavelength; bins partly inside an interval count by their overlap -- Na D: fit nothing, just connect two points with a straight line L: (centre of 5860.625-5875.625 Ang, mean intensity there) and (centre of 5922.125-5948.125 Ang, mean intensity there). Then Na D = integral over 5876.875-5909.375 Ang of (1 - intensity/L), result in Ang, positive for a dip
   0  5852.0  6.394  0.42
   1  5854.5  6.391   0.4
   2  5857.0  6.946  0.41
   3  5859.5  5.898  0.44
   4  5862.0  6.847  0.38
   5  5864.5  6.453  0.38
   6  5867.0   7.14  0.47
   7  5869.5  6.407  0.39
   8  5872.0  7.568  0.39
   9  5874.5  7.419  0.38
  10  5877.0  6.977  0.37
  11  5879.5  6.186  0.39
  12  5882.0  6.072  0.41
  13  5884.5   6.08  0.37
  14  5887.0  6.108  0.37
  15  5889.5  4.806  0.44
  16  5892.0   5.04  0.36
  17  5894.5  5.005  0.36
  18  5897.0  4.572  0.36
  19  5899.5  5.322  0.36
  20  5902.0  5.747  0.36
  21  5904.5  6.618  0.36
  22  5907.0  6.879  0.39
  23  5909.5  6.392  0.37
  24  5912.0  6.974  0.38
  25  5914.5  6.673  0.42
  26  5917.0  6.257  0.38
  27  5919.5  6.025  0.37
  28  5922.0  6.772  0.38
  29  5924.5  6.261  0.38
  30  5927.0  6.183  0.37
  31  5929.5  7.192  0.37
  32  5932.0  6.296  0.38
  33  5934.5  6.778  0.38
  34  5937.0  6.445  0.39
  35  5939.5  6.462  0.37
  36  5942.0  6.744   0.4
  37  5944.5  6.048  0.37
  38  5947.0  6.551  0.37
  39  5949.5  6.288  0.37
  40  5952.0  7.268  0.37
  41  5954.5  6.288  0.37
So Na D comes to 4.8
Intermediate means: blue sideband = 6.96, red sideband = 6.51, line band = 5.78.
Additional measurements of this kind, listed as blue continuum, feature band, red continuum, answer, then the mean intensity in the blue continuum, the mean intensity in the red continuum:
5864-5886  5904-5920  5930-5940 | 0.10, 6.7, 6.55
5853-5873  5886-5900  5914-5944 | 3.15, 6.69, 6.49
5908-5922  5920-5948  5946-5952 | 0.18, 6.5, 6.59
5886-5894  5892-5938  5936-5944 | -2.49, 5.26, 6.51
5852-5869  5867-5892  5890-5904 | -2.08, 6.59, 5.2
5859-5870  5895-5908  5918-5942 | 1.56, 6.6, 6.5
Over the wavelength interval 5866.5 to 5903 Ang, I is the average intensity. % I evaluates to 6.01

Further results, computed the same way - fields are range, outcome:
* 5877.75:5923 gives 5.98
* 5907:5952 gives 6.52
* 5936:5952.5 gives 6.51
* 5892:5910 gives 5.71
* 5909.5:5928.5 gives 6.46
